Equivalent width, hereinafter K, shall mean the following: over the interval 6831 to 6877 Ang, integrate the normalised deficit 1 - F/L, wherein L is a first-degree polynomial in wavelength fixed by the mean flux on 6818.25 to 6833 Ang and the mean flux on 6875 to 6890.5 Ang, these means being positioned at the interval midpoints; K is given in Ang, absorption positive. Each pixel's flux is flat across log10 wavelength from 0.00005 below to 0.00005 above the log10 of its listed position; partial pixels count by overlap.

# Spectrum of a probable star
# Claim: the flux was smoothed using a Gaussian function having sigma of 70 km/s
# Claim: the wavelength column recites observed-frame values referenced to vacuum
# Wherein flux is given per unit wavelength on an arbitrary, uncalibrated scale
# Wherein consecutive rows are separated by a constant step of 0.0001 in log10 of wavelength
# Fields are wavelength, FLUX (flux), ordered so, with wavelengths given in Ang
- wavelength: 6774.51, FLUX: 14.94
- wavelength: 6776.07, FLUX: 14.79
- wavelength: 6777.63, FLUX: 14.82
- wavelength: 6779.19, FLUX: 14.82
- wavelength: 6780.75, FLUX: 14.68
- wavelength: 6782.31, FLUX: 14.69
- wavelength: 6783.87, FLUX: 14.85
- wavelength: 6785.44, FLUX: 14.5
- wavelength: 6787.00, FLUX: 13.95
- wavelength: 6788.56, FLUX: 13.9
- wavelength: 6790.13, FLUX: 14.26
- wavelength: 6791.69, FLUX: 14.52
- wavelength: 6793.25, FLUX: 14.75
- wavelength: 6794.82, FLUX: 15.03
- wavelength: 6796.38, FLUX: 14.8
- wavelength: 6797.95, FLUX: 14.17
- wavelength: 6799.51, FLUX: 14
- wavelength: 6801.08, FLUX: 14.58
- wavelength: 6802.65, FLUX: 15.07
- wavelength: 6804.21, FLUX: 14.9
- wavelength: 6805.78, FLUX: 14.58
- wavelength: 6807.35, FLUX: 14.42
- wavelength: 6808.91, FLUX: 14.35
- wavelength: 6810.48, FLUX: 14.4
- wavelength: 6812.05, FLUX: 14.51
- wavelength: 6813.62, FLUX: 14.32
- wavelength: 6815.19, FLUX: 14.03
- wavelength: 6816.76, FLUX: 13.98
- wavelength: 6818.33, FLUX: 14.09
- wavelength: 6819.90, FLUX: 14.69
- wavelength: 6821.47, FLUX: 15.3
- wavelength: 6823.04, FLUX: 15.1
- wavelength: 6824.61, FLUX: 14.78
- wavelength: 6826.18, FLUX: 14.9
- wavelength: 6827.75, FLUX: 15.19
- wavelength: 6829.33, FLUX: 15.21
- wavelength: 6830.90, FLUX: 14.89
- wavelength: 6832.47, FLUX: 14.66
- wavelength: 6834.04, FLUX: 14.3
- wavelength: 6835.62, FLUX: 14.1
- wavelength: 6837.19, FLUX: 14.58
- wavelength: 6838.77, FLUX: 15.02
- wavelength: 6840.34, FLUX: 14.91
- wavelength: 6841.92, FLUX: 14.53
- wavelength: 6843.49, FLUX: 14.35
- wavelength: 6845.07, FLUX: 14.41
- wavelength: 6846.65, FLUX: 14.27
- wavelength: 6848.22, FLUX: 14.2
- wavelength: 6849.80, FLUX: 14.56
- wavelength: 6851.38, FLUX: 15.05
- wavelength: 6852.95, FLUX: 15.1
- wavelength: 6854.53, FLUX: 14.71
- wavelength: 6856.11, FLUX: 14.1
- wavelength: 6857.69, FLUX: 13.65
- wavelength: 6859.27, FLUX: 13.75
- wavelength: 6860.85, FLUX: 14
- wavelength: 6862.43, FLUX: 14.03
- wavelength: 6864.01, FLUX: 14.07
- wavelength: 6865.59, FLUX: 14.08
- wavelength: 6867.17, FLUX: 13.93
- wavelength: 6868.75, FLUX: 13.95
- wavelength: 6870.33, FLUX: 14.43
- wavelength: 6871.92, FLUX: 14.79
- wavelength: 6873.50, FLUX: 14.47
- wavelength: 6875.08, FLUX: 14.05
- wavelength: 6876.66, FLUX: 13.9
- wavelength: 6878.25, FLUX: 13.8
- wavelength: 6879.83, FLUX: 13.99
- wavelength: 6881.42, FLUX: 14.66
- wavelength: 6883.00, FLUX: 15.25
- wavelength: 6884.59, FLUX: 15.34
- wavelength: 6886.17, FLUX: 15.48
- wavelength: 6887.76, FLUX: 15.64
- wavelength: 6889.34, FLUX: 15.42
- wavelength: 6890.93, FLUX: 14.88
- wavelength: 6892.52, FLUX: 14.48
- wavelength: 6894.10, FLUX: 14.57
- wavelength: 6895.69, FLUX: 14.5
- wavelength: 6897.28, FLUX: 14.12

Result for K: 1.6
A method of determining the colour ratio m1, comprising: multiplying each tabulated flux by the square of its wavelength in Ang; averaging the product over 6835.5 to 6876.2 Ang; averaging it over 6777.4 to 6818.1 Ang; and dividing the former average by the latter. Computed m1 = 1.0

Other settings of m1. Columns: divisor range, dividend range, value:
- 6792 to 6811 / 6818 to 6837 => 1.02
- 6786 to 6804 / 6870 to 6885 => 1.02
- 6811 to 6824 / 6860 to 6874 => 0.99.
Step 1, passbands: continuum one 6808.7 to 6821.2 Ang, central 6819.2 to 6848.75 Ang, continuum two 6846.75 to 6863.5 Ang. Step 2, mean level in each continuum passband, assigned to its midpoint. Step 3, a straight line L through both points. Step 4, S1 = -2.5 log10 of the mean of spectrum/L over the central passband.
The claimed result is -0.03 mag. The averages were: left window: 14.3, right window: 14.3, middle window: 14.7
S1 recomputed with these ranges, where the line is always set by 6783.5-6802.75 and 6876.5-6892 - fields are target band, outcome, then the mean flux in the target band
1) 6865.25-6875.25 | 0.04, 14.3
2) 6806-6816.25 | 0.01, 14.3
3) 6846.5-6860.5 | 0.03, 14.4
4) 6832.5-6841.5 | 0.01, 14.6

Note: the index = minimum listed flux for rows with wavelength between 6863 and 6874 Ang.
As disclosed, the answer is 13.93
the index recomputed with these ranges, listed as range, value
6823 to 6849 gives 14.1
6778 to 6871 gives 13.65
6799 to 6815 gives 14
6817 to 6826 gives 14.09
